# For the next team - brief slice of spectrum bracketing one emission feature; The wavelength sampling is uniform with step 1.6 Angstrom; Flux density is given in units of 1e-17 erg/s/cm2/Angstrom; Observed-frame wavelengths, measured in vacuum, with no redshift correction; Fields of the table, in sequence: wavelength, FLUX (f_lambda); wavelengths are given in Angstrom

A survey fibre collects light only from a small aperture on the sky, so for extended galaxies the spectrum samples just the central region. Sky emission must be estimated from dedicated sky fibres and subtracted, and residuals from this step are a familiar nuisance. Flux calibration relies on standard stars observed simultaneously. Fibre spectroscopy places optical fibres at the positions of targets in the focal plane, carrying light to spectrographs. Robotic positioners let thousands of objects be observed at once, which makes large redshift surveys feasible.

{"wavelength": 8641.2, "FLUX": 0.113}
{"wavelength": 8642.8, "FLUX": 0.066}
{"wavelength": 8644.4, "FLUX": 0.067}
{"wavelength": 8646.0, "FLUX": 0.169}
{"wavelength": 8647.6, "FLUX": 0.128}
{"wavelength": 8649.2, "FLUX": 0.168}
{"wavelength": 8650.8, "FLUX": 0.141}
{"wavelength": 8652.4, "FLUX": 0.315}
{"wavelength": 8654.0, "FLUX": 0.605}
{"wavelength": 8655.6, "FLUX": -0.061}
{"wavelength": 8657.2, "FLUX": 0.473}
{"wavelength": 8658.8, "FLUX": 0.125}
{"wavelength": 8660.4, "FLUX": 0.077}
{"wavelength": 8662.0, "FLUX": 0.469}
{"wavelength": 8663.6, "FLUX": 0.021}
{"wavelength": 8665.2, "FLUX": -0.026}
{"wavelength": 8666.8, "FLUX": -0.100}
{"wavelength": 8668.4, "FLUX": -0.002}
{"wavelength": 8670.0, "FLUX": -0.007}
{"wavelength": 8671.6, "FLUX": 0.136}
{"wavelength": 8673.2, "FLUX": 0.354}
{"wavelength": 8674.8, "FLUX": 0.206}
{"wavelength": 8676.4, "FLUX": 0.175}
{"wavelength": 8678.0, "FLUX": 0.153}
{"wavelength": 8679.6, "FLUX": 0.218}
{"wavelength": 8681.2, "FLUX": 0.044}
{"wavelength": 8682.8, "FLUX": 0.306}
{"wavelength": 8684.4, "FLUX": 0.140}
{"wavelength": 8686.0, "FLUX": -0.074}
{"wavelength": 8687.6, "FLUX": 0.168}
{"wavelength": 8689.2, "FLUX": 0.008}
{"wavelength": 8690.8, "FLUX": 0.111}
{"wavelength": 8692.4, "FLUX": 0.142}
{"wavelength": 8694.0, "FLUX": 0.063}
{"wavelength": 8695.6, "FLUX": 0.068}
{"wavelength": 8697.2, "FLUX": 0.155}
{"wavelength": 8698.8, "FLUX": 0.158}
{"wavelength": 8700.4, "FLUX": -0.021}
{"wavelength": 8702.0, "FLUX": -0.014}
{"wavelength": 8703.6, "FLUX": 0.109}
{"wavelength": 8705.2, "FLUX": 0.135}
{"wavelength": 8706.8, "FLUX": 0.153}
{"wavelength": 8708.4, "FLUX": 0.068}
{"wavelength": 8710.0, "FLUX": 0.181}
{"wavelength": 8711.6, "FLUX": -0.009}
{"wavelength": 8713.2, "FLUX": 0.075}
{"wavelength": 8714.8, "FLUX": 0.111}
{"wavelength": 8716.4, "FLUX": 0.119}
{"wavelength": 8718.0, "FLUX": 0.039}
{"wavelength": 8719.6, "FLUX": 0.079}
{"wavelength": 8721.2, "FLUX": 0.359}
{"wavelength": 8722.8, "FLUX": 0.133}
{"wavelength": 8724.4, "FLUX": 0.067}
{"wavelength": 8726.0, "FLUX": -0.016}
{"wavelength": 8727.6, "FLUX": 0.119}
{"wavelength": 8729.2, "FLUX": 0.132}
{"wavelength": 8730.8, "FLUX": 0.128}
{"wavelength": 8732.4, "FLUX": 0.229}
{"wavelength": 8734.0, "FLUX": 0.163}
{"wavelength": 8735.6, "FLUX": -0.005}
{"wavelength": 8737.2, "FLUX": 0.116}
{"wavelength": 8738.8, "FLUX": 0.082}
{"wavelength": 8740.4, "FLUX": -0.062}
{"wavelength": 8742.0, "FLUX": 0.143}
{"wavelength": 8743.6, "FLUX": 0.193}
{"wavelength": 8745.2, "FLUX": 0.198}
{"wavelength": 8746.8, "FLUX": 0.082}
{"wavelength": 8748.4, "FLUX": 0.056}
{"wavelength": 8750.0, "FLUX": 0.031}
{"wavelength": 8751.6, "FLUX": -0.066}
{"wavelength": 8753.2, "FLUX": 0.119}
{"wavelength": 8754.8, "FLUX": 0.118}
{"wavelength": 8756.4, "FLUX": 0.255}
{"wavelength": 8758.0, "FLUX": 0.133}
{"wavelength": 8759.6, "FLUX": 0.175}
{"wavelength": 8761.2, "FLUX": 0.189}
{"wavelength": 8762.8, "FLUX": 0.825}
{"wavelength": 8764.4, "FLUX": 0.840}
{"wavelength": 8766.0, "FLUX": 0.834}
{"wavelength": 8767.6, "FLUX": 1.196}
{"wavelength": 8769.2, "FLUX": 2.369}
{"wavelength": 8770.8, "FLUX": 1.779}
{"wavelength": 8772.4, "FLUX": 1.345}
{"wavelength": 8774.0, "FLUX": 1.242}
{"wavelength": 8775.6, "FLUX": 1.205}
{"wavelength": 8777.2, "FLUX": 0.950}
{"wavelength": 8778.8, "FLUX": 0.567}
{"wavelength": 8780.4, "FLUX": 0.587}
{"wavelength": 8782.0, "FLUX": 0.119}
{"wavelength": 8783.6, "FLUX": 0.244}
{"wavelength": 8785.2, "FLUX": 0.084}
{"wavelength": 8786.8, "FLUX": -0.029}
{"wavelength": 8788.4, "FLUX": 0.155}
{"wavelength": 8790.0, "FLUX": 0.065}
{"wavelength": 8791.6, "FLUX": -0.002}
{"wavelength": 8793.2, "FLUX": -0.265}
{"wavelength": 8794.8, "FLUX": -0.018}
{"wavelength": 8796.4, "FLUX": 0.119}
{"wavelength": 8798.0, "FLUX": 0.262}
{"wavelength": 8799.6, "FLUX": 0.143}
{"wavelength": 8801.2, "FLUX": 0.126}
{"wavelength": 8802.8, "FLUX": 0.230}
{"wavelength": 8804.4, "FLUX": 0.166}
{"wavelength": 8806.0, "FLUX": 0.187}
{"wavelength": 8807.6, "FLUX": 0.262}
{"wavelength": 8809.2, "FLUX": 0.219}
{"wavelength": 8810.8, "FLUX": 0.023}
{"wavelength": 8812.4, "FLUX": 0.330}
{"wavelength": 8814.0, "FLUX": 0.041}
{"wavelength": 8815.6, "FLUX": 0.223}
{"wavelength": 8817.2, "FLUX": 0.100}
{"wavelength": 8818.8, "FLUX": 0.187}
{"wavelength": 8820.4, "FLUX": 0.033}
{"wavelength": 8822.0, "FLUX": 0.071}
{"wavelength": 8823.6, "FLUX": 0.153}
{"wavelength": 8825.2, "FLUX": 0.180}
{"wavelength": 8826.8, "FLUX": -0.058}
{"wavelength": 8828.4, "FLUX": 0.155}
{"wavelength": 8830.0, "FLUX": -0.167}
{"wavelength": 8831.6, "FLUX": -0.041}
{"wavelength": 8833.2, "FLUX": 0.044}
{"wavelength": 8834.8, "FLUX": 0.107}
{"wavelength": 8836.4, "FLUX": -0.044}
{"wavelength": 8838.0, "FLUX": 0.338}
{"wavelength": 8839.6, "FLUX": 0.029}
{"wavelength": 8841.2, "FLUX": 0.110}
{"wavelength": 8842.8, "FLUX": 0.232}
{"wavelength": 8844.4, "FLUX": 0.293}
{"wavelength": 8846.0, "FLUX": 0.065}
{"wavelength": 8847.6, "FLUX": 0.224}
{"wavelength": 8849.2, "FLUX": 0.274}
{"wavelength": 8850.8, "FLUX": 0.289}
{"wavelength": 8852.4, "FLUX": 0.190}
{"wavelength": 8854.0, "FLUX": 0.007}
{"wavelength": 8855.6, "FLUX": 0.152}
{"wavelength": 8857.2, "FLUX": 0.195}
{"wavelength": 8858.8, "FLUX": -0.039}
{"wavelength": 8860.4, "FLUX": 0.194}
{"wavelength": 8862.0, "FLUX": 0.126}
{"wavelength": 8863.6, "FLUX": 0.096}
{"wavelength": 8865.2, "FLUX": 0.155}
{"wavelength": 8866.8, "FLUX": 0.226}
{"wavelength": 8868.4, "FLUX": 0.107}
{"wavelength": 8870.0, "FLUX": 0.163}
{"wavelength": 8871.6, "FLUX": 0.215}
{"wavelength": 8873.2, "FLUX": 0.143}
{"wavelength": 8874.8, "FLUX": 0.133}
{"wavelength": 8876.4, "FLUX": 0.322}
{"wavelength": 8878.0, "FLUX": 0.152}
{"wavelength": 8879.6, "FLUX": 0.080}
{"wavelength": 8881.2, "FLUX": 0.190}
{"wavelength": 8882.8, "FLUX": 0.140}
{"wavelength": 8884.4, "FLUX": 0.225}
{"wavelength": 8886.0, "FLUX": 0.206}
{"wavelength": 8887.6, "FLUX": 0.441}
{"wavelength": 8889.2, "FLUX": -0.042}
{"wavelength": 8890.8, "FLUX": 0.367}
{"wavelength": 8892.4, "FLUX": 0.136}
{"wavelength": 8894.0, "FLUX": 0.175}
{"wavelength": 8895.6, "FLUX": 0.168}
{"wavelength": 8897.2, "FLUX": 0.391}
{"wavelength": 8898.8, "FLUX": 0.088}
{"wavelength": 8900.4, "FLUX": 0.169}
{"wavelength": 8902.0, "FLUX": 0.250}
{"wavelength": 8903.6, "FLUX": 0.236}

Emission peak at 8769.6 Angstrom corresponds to [O II]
